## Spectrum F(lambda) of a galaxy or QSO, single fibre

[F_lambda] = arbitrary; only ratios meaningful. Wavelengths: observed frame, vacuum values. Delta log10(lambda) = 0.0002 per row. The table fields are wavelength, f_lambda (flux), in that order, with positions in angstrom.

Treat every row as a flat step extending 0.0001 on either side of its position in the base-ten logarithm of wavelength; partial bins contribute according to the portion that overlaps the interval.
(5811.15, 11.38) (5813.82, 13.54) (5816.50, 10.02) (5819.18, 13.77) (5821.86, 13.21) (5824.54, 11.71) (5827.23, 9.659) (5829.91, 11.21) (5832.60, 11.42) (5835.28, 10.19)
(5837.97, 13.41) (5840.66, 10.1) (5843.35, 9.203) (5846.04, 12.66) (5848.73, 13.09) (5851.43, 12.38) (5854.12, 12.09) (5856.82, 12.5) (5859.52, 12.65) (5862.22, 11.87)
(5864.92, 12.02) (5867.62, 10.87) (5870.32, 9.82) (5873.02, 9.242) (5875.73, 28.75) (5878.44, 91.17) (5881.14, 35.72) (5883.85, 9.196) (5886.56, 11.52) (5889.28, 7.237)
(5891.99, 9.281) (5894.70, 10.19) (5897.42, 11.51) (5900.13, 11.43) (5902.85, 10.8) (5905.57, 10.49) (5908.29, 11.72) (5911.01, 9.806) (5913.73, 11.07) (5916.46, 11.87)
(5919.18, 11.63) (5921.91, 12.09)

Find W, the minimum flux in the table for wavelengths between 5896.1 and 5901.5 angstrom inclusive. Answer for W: 11.43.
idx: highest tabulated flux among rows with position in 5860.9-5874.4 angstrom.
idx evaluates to 12.02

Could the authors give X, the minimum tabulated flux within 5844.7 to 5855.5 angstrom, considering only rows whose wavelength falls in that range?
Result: 12.09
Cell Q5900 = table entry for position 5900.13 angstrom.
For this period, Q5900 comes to 11.43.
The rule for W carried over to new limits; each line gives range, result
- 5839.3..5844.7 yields 9.203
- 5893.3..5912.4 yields 9.806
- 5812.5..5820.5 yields 10.02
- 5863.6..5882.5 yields 9.242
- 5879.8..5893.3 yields 7.237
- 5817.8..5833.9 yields 9.659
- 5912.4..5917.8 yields 11.07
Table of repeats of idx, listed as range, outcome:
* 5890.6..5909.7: 11.72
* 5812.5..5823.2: 13.77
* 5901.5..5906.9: 10.8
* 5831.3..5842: 13.41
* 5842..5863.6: 13.09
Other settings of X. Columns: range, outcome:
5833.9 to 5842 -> 10.1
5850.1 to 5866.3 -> 11.87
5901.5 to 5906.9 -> 10.49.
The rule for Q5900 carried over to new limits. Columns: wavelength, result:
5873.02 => 9.242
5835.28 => 10.19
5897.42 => 11.51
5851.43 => 12.38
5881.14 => 35.72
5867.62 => 10.87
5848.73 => 13.09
